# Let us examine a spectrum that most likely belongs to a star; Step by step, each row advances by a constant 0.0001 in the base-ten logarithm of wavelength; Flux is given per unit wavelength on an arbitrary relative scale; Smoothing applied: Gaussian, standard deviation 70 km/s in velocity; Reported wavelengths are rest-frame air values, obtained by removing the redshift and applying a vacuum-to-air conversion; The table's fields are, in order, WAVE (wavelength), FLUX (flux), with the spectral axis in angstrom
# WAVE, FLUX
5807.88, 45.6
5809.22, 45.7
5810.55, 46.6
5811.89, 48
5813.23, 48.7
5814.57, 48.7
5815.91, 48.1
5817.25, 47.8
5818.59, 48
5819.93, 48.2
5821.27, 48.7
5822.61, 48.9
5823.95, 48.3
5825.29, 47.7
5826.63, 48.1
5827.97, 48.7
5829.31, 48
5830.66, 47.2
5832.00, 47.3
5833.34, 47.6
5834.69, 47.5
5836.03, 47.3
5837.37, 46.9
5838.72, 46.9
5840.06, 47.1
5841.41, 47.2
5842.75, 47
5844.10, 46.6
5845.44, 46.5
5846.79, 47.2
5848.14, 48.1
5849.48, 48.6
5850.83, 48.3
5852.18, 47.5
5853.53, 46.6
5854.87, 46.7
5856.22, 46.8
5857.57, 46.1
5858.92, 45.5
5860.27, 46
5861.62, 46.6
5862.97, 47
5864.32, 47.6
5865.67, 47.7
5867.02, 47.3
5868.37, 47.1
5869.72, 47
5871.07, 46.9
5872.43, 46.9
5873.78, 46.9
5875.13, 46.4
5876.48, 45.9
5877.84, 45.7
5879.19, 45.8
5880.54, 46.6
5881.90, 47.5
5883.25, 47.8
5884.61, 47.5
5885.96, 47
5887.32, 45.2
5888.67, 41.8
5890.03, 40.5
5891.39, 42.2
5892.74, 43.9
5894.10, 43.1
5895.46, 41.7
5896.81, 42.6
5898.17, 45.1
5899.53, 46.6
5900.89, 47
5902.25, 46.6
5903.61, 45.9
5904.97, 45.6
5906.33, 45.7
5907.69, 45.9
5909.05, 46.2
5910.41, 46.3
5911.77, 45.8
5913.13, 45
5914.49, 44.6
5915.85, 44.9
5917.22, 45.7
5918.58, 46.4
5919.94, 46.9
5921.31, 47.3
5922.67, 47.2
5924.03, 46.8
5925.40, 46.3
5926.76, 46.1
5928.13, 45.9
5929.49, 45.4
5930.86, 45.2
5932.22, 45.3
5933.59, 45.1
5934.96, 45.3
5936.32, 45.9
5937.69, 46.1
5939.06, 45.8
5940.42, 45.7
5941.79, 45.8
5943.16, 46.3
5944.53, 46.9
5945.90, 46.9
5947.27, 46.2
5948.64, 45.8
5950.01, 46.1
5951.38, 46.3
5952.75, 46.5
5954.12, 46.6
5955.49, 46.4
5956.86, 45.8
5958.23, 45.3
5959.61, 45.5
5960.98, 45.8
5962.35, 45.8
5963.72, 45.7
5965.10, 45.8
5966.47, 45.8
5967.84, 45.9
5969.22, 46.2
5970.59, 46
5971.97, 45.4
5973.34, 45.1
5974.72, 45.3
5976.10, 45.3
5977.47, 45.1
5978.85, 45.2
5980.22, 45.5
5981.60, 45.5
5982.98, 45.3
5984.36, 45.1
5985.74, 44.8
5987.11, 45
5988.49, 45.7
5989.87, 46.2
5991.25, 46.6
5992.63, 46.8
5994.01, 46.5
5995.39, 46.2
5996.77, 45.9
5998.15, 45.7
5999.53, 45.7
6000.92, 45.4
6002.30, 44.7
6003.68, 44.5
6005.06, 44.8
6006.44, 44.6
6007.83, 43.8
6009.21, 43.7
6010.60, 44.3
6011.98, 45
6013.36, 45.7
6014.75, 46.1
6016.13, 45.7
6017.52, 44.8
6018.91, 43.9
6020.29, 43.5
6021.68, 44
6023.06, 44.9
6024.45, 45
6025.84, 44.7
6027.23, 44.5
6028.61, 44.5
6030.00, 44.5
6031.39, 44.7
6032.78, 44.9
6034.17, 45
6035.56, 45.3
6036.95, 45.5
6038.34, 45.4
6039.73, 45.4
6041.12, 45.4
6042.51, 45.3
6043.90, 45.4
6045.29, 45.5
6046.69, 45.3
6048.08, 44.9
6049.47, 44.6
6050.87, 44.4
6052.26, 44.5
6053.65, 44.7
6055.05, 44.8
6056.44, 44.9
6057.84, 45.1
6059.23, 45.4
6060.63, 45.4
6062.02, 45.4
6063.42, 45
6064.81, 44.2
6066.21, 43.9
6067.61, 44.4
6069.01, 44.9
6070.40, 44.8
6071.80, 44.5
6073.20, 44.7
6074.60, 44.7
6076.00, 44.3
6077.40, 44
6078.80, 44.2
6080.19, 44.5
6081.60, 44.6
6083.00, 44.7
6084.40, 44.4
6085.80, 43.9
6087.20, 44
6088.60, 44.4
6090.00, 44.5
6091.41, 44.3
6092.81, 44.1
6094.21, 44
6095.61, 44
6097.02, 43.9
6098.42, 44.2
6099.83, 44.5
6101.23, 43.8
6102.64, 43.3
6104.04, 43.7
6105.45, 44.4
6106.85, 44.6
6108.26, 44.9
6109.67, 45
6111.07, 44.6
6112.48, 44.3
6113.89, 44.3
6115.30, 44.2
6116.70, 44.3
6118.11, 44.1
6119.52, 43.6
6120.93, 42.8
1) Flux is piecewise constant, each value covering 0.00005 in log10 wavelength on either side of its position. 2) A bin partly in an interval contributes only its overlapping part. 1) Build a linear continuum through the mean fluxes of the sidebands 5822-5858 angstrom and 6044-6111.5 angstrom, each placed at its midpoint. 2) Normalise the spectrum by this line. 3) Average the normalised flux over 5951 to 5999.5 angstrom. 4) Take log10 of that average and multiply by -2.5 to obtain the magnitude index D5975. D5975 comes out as 0.00 mag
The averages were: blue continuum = 47.4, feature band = 45.8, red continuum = 44.5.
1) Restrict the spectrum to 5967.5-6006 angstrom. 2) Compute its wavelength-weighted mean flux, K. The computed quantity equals 45.5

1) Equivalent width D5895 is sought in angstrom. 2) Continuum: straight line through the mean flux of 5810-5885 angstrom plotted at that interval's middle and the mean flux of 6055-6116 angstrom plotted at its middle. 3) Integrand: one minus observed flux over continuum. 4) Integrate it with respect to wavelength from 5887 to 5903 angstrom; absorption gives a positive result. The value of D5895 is 1.0 angstrom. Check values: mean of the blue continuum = 47.3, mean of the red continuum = 44.4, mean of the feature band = 43.8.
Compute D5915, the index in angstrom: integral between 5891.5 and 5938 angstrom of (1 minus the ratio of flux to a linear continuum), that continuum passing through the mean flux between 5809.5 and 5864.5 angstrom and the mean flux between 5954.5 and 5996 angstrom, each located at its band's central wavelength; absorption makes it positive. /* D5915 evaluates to 0.9 angstrom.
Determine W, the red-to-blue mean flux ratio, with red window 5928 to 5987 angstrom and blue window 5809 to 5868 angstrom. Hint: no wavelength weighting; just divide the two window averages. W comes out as 1.0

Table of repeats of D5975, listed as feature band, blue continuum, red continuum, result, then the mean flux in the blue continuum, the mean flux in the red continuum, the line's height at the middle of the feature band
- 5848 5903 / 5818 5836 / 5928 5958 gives 0.03 mag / 48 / 46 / 47.1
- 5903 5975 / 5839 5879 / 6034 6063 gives 0.01 mag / 46.9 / 45.1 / 46.2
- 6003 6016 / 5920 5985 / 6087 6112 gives 0.01 mag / 45.9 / 44.2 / 45.2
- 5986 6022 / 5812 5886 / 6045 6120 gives 0.01 mag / 47.3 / 44.5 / 45.4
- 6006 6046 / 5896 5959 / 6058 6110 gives 0.00 mag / 45.9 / 44.4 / 45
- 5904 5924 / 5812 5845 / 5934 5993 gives 0.01 mag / 47.8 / 45.8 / 46.5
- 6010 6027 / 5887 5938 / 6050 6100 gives 0.00 mag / 45.2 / 44.5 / 44.8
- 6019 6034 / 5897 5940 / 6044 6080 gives 0.01 mag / 45.9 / 44.7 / 45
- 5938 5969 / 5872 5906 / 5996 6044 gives -0.02 mag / 45.3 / 44.9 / 45.1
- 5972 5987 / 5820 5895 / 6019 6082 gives 0.01 mag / 46.7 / 44.8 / 45.5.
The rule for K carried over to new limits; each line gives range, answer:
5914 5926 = 46.2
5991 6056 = 45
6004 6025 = 44.7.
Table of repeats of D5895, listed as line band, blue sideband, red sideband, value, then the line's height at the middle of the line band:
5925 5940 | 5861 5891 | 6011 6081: 0.0 angstrom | 45.8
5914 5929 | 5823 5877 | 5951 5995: 0.0 angstrom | 46.3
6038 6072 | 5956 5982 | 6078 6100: -0.2 angstrom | 44.6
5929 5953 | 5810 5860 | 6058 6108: 0.1 angstrom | 46.2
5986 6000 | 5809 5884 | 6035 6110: -0.1 angstrom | 45.6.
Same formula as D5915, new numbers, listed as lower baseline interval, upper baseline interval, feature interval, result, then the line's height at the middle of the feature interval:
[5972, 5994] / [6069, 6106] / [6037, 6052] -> -0.1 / 44.8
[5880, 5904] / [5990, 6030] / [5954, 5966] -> -0.2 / 45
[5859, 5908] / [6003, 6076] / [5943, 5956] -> -0.3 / 45.3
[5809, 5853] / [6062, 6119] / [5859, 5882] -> 0.2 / 47.2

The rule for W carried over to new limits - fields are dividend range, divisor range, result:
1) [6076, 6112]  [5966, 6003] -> 0.97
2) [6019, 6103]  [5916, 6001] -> 0.97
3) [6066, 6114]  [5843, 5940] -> 0.96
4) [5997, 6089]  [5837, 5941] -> 0.97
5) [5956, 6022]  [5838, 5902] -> 0.98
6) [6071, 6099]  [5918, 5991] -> 0.97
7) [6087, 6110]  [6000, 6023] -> 0.99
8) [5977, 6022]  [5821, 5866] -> 0.95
